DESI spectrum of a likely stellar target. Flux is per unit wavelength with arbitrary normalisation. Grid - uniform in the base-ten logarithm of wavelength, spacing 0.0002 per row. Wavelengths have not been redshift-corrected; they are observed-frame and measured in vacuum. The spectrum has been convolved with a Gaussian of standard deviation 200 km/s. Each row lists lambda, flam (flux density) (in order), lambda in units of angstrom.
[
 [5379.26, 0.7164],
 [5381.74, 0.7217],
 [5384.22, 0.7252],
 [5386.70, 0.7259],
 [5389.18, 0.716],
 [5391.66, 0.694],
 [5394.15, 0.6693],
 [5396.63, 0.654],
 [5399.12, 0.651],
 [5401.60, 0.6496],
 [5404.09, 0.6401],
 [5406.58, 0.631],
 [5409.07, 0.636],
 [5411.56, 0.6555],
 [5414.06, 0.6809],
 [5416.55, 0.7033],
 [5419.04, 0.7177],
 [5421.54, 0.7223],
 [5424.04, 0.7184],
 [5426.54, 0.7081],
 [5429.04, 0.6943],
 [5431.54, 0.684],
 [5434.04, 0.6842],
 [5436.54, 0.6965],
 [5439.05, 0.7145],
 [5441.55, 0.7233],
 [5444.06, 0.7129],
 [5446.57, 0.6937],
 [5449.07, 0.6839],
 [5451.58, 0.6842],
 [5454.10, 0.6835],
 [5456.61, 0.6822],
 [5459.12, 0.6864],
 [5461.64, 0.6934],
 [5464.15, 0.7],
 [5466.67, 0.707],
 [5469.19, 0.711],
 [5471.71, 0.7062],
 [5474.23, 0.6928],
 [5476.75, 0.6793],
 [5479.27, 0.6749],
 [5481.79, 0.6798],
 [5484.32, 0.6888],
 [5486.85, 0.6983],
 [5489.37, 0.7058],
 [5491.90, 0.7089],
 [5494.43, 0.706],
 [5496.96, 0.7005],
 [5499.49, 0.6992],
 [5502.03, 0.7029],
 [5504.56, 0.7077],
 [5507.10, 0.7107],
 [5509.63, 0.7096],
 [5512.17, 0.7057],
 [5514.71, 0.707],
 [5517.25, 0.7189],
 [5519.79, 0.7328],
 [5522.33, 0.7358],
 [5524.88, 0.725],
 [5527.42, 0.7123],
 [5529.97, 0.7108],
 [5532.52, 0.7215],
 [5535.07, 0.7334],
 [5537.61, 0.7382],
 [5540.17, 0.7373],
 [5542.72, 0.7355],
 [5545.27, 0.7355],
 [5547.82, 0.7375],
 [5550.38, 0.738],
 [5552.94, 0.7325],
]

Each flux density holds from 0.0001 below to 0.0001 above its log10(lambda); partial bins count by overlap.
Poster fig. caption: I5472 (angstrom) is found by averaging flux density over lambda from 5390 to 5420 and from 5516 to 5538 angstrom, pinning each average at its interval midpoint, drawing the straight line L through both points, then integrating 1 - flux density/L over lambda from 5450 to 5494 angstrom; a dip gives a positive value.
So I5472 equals 0.3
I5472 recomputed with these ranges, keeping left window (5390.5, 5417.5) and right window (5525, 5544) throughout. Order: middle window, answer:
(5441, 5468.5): -0.4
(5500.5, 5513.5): 0.1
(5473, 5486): 0.3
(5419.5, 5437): -0.8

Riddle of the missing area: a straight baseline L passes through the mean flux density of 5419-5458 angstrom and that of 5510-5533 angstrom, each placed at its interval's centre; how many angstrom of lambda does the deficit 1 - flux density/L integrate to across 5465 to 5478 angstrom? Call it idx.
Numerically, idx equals 0.1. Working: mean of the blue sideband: 0.7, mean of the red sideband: 0.718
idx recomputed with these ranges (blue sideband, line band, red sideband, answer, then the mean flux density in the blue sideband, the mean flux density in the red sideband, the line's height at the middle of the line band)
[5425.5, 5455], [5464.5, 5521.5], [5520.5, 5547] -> 1.0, 0.697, 0.729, 0.715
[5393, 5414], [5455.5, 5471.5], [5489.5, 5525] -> -0.3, 0.65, 0.712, 0.686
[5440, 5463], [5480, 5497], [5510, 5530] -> 0.2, 0.694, 0.718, 0.707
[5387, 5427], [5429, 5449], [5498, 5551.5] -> -0.3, 0.678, 0.722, 0.69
